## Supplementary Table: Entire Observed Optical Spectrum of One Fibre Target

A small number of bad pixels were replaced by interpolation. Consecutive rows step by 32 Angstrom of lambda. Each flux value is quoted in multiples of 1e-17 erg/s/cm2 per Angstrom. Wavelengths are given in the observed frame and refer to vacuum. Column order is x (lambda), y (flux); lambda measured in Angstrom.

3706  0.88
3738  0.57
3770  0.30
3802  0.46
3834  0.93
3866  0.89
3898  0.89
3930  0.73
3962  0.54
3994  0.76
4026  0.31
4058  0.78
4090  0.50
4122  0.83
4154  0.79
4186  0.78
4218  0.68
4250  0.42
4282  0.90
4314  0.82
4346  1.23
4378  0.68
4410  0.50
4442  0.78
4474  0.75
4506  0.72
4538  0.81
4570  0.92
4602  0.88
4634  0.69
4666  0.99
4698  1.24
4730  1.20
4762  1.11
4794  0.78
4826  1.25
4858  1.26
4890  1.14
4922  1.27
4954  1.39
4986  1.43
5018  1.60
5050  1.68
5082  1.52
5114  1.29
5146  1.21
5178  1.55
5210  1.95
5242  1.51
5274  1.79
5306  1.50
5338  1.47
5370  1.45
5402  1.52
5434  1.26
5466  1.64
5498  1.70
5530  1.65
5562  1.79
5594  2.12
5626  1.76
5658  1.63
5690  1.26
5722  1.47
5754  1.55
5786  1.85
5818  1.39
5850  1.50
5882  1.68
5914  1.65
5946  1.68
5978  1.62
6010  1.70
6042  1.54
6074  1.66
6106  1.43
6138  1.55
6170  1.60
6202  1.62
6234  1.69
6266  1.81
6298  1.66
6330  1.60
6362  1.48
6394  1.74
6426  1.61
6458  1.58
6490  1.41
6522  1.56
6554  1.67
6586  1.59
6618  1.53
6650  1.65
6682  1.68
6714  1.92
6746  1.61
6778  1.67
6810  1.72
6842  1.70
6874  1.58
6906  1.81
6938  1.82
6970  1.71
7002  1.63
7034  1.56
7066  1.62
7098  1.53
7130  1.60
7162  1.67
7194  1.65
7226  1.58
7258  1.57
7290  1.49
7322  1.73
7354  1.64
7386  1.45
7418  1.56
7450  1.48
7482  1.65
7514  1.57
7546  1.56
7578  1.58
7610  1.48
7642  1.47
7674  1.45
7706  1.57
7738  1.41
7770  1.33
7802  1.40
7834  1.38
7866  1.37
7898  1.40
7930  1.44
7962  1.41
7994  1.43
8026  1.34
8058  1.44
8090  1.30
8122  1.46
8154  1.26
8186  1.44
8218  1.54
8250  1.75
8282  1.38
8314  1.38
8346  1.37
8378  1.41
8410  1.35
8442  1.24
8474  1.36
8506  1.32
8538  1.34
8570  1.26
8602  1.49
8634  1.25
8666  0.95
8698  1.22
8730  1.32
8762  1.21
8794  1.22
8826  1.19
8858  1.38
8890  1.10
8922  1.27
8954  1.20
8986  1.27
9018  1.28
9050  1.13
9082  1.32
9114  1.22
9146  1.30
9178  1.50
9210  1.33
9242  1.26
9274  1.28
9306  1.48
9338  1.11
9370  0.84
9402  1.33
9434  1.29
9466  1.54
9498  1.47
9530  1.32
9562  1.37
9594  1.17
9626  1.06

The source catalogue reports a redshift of 0.253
